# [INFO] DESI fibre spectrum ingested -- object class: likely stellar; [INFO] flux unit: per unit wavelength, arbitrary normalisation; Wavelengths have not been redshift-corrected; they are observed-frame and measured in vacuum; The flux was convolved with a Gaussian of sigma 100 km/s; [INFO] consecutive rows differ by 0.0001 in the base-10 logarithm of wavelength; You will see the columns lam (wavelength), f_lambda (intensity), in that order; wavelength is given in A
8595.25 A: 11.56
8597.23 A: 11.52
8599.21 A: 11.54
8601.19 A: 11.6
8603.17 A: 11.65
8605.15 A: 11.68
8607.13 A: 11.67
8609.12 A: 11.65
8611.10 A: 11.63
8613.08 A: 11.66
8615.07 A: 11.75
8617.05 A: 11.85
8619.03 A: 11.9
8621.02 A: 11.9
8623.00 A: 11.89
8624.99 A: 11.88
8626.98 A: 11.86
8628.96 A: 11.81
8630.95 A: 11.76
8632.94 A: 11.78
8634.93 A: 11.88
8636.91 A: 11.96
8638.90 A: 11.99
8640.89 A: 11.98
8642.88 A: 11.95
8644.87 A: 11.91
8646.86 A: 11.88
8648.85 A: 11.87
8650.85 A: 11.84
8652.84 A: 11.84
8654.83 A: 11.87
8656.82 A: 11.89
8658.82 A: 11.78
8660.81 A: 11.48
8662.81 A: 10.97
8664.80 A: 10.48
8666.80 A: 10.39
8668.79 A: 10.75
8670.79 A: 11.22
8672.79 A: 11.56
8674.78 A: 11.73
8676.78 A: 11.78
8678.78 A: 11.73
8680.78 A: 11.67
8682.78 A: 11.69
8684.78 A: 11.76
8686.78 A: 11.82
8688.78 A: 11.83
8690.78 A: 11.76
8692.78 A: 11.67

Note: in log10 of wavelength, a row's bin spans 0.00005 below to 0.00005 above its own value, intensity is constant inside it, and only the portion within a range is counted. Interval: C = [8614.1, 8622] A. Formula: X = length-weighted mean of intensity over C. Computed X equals 11.9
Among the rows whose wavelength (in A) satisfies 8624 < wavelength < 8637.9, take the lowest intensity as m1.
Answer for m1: 11.76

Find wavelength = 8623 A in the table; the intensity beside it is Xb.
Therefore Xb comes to 11.89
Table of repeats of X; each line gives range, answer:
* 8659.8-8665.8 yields 11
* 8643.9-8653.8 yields 11.9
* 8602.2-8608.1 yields 11.7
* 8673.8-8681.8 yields 11.7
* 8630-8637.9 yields 11.9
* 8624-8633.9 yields 11.8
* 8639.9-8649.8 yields 11.9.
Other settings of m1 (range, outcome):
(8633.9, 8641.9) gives 11.88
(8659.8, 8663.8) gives 10.97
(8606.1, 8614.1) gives 11.63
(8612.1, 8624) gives 11.66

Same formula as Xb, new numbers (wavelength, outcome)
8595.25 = 11.56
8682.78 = 11.69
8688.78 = 11.83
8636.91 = 11.96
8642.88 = 11.95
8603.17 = 11.65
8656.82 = 11.89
